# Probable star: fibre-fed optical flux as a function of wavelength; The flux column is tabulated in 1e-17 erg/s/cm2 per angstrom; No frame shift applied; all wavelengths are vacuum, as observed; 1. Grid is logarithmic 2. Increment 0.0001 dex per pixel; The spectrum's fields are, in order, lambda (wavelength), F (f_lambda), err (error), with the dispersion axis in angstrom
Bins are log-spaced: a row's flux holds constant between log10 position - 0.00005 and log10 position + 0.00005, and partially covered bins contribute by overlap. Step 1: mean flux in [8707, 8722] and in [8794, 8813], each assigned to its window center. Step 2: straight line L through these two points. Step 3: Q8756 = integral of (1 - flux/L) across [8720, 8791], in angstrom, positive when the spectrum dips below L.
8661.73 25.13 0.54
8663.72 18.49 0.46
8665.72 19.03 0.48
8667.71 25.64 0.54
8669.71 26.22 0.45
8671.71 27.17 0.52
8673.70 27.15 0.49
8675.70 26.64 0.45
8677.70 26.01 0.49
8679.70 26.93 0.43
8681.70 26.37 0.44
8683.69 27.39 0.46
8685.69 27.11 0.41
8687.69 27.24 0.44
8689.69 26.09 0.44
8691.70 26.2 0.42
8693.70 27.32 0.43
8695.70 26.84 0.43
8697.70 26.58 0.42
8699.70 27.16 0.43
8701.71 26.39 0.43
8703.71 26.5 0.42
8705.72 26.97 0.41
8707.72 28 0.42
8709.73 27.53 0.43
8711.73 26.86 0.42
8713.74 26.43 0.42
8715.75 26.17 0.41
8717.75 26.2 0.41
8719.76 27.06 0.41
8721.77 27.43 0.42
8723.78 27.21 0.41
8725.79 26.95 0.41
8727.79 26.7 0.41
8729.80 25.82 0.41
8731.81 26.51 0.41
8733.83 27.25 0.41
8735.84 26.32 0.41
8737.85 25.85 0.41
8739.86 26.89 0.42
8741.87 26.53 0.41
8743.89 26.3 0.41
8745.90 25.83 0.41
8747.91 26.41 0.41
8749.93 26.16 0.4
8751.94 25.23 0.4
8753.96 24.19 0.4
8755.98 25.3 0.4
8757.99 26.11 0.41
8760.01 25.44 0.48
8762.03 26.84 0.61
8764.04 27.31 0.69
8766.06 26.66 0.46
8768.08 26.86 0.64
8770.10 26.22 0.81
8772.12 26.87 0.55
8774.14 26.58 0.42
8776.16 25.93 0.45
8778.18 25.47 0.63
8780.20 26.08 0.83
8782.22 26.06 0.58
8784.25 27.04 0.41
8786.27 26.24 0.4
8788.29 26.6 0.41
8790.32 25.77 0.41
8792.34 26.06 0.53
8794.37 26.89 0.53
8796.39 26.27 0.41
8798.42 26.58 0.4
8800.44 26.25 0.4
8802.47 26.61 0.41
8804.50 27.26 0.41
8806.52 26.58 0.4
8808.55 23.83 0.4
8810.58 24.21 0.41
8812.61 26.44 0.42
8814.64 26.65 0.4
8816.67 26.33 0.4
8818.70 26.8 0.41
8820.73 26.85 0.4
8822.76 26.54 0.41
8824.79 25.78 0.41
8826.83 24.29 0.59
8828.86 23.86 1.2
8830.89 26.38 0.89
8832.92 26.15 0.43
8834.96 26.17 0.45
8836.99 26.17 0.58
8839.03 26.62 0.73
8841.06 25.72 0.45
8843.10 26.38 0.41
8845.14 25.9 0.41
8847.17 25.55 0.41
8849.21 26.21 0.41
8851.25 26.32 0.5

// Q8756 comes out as 0.5 angstrom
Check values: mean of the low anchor 26.9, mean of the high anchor 26.1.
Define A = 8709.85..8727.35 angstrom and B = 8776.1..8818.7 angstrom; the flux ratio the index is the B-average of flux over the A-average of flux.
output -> 0.98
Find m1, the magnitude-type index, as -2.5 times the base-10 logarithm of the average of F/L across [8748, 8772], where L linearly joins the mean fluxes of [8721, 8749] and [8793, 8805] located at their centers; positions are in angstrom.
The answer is 0.02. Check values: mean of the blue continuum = 26.6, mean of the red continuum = 26.6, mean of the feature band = 26.1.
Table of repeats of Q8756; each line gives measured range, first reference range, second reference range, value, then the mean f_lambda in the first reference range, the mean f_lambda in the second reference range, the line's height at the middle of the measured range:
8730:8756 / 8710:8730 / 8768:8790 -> 0.50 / 26.8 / 26.3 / 26.6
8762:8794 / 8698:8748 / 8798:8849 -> -0.12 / 26.7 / 26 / 26.3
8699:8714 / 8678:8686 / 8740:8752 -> -0.22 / 26.9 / 26.2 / 26.6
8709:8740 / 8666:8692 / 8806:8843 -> -0.52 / 26.4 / 25.9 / 26.2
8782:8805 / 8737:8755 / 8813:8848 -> -0.43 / 25.9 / 26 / 26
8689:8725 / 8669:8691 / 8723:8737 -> -0.18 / 26.8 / 26.7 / 26.7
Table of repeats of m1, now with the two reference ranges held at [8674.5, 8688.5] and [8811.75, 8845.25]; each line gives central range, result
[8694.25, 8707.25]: 0.00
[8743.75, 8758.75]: 0.03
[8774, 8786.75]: 0.01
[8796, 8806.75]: -0.02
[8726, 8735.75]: 0.00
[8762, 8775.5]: -0.02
